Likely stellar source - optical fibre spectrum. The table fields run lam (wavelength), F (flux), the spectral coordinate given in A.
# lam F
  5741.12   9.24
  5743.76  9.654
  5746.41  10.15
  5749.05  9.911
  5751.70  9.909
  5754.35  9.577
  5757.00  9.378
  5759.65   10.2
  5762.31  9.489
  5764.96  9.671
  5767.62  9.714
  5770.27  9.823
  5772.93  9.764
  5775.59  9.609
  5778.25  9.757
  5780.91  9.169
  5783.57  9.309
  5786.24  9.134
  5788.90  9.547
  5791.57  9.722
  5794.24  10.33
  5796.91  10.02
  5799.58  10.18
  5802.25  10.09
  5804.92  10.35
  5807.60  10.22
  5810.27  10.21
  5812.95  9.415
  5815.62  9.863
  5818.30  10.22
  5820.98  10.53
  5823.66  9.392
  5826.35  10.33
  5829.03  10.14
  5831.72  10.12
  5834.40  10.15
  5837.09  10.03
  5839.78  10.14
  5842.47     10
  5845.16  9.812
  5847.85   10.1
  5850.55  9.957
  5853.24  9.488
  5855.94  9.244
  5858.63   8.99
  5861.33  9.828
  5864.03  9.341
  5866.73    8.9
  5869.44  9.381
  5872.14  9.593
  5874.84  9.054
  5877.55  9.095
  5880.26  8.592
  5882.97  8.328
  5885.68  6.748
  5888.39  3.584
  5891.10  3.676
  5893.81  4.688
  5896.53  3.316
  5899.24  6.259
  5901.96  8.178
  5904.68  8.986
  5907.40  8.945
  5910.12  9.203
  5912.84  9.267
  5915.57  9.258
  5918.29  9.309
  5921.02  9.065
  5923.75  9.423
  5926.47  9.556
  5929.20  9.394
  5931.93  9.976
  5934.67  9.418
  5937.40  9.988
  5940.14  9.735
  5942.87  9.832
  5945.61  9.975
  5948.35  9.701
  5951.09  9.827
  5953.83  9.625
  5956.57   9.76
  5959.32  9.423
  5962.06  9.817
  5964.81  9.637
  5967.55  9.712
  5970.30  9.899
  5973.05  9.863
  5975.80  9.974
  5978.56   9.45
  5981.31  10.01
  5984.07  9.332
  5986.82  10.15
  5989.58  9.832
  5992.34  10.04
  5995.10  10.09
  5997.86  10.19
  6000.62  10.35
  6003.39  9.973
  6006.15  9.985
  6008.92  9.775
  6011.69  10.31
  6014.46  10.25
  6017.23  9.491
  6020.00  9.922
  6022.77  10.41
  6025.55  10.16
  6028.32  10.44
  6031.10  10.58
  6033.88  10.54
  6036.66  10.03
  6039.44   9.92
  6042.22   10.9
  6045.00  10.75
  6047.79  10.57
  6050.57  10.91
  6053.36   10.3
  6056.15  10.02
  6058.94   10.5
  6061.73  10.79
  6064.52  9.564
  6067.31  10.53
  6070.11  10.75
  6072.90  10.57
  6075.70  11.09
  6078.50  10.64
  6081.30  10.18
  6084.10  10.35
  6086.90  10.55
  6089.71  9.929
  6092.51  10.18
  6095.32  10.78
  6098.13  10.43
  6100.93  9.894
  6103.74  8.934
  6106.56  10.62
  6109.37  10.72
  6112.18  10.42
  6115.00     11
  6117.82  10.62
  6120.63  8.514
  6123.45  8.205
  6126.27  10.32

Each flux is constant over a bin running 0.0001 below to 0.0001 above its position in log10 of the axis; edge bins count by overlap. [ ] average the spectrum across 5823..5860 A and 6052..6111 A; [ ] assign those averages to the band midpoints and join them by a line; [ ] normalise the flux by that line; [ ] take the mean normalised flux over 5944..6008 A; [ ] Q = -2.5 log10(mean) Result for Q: 0.03 mag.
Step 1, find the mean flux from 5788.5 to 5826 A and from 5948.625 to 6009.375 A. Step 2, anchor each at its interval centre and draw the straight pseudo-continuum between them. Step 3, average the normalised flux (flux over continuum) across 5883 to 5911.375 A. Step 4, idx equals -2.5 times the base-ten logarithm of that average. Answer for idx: 0.47 mag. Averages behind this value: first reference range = 10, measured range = 6.44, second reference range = 9.85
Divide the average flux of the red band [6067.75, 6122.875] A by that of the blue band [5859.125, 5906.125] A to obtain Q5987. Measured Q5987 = 1.4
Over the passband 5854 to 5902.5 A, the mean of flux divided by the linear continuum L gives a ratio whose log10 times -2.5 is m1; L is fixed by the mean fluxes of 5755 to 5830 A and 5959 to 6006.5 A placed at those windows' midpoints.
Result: 0.281 mag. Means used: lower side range 9.84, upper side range 9.88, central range 7.61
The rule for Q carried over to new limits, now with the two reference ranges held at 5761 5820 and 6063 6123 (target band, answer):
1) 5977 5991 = 0.04 mag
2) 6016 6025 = 0.02 mag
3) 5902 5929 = 0.09 mag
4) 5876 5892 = 0.42 mag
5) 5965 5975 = 0.03 mag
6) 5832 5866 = 0.02 mag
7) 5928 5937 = 0.04 mag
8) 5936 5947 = 0.02 mag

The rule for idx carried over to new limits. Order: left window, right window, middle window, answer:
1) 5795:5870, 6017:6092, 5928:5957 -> 0.04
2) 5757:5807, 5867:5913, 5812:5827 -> -0.11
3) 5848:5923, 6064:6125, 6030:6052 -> -0.09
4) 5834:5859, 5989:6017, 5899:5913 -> 0.16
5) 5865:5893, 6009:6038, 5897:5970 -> -0.08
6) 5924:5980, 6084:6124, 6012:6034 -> -0.03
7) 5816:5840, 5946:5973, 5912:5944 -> 0.03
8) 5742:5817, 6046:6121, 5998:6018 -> 0.02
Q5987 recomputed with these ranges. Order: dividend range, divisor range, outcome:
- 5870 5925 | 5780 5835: 0.78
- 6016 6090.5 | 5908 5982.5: 1.08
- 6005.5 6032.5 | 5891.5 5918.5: 1.35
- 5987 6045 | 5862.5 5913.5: 1.33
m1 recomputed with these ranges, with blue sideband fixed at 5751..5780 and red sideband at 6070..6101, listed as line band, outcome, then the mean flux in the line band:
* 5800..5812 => -0.04 mag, 10.2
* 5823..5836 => -0.02 mag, 10.1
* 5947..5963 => 0.05 mag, 9.69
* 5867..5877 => 0.08 mag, 9.27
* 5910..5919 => 0.09 mag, 9.26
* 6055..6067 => 0.02 mag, 10.3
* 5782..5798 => 0.01 mag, 9.66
